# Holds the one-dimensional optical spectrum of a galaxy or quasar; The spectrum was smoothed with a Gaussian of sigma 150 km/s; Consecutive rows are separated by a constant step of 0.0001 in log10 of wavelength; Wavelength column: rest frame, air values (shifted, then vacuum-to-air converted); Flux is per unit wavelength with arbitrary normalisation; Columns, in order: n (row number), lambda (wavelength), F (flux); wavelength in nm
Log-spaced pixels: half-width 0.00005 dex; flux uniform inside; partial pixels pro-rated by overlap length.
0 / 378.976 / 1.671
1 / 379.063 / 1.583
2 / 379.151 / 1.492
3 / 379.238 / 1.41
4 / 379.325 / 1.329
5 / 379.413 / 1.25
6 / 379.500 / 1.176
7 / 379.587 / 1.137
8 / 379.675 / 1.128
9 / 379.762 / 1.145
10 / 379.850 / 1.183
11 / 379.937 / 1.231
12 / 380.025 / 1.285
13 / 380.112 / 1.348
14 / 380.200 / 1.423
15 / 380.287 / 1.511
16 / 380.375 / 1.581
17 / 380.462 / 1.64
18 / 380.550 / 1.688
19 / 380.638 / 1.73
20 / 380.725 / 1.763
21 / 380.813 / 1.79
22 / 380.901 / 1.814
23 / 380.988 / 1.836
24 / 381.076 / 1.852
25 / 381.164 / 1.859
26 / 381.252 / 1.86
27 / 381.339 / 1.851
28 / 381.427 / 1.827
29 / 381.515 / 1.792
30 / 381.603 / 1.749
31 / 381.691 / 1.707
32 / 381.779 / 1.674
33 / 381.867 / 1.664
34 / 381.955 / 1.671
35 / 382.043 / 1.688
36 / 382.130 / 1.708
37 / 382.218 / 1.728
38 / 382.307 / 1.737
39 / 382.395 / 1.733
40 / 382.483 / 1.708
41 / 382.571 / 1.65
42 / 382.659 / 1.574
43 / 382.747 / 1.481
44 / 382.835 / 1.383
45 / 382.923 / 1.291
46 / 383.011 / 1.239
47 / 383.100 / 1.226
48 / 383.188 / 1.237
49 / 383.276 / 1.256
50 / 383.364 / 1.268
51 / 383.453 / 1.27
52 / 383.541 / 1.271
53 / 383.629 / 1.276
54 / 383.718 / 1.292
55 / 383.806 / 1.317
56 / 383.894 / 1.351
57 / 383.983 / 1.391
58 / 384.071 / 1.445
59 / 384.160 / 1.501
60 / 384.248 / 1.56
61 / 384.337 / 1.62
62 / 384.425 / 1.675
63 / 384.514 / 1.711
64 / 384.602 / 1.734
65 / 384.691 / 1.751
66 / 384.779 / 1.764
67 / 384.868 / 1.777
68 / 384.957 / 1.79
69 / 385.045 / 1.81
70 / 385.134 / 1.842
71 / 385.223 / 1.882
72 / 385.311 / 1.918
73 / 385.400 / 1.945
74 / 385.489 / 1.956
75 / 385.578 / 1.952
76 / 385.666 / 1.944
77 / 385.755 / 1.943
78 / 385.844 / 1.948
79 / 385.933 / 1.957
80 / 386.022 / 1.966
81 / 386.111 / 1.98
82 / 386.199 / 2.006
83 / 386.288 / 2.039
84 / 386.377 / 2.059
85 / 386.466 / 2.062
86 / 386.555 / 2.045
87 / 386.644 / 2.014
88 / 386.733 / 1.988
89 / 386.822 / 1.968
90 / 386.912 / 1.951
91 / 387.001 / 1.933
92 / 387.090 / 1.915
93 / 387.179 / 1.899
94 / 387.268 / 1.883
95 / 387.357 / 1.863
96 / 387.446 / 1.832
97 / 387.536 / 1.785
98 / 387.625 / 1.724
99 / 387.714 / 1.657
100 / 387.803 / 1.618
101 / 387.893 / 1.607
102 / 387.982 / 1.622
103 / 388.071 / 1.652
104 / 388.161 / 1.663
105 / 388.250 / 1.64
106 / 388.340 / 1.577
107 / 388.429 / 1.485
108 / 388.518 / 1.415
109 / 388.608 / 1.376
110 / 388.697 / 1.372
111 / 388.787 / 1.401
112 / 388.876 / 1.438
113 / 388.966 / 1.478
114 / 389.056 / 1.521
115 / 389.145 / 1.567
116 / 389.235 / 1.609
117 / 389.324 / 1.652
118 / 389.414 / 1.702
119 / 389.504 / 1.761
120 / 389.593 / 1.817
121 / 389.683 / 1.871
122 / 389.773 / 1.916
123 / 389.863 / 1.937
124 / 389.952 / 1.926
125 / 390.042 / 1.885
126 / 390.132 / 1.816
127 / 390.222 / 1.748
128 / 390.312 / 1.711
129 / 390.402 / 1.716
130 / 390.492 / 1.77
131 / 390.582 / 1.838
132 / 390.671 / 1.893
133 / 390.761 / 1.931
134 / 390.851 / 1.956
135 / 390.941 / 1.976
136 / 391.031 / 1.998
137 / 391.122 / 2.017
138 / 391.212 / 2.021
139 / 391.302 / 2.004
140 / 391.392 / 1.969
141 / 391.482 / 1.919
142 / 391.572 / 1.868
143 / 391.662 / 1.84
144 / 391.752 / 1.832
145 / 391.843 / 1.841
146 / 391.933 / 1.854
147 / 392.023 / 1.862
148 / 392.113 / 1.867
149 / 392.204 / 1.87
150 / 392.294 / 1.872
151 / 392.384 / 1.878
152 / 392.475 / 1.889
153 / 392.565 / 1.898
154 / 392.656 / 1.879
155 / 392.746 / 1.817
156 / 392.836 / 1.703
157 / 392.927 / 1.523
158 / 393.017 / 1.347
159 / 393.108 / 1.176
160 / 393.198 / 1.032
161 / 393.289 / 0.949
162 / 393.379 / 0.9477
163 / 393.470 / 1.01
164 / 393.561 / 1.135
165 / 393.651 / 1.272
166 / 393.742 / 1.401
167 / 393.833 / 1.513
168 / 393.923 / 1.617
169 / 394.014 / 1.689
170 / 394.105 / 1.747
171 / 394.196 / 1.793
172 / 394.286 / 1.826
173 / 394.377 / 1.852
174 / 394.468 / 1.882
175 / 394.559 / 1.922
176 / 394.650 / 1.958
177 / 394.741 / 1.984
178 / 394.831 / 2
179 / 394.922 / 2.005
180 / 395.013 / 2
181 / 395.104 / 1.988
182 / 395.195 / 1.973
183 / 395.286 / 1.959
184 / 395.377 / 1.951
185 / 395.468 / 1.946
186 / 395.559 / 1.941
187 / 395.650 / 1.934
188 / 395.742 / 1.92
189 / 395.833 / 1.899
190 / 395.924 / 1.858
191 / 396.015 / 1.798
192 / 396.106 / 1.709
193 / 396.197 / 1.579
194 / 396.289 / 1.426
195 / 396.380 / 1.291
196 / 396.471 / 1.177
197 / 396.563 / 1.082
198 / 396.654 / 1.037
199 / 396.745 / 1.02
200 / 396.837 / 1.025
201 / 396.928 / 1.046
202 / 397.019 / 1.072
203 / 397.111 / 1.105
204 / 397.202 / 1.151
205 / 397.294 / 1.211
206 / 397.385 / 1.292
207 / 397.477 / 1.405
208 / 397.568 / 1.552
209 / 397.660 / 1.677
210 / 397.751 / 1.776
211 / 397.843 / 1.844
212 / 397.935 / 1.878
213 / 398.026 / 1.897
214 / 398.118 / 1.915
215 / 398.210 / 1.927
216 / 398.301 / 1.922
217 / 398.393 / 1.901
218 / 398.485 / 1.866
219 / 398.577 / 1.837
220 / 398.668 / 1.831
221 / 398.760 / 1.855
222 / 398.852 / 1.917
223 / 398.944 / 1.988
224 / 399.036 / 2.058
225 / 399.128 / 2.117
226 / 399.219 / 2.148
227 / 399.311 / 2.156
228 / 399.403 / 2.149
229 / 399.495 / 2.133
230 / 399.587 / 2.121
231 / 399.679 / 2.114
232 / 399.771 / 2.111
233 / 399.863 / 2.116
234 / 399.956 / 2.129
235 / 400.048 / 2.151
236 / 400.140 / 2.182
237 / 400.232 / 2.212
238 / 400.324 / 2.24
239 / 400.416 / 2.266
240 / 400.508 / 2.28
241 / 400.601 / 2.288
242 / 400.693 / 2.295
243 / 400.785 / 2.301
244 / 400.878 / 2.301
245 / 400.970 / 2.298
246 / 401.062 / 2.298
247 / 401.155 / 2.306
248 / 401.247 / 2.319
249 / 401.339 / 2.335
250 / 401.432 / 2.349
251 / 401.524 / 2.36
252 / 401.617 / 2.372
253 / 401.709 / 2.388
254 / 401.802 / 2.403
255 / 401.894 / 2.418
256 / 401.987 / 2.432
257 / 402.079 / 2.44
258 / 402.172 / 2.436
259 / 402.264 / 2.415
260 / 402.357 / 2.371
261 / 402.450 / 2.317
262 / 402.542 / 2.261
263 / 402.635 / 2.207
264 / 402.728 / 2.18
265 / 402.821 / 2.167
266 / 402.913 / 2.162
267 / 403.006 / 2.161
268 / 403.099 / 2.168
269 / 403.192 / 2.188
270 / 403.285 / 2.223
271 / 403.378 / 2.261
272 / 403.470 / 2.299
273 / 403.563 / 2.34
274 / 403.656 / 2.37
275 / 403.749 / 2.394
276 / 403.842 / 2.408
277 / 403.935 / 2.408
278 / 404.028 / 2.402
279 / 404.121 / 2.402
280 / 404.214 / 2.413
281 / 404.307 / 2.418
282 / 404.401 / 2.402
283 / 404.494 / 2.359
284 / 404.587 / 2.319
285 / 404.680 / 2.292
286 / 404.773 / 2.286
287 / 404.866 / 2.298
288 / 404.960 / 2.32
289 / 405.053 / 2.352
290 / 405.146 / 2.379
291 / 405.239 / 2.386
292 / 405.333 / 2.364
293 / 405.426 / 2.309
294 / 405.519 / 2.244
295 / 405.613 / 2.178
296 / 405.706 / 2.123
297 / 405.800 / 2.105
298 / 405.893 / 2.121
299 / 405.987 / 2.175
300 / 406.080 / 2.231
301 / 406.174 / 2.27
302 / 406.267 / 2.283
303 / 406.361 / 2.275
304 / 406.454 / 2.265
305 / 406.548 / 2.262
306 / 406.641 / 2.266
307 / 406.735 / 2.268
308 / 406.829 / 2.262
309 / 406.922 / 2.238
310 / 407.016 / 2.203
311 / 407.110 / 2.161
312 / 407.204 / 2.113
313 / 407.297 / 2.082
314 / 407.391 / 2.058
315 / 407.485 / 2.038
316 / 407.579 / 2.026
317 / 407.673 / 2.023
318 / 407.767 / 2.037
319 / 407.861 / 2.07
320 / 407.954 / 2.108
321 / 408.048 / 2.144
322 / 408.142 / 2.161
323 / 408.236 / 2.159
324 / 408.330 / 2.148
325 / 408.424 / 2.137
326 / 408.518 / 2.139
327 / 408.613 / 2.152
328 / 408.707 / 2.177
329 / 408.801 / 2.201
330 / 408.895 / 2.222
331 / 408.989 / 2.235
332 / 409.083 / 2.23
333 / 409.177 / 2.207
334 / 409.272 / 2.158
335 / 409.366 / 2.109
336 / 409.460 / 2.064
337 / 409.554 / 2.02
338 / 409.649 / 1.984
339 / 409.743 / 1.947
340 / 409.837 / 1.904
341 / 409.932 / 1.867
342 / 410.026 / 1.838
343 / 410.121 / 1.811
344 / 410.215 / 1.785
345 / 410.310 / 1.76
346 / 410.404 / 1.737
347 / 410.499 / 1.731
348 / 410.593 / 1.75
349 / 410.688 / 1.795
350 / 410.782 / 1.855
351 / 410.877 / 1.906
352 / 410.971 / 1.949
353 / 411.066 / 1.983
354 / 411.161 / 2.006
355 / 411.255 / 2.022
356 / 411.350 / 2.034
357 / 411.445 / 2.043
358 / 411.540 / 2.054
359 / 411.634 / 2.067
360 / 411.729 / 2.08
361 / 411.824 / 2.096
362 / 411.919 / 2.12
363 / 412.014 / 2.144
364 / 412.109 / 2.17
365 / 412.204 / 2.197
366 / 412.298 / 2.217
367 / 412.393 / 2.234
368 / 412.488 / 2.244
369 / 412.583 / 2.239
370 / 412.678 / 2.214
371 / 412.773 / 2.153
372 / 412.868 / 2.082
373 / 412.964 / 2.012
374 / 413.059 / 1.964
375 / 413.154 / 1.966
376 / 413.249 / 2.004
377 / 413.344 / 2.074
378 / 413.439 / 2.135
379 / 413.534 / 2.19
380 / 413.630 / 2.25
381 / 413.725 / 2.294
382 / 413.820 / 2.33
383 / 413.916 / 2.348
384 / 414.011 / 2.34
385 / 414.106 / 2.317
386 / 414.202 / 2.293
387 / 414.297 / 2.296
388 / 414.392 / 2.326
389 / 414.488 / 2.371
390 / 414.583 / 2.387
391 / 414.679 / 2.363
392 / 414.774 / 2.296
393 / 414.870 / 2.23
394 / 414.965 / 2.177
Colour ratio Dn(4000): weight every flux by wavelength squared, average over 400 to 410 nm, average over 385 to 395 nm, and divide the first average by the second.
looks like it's 1.37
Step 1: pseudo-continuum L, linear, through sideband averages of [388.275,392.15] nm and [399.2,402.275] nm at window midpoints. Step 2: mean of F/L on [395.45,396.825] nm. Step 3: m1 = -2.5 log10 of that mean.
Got 0.300 mag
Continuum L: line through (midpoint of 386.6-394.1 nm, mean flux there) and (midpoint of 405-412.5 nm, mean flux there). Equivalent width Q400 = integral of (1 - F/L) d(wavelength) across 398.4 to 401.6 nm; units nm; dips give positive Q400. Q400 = -0.41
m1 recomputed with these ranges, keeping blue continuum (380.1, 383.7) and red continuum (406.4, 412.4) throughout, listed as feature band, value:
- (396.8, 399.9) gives 0.06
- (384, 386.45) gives -0.11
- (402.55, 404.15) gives -0.16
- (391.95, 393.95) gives 0.17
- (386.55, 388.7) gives -0.03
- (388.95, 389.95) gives 0.00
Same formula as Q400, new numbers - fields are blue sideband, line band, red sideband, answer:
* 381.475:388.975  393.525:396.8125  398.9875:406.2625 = 0.53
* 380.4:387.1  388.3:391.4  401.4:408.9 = 0.21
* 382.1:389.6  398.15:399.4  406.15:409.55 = 0.00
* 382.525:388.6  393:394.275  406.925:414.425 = 0.33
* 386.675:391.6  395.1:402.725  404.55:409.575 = 0.24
